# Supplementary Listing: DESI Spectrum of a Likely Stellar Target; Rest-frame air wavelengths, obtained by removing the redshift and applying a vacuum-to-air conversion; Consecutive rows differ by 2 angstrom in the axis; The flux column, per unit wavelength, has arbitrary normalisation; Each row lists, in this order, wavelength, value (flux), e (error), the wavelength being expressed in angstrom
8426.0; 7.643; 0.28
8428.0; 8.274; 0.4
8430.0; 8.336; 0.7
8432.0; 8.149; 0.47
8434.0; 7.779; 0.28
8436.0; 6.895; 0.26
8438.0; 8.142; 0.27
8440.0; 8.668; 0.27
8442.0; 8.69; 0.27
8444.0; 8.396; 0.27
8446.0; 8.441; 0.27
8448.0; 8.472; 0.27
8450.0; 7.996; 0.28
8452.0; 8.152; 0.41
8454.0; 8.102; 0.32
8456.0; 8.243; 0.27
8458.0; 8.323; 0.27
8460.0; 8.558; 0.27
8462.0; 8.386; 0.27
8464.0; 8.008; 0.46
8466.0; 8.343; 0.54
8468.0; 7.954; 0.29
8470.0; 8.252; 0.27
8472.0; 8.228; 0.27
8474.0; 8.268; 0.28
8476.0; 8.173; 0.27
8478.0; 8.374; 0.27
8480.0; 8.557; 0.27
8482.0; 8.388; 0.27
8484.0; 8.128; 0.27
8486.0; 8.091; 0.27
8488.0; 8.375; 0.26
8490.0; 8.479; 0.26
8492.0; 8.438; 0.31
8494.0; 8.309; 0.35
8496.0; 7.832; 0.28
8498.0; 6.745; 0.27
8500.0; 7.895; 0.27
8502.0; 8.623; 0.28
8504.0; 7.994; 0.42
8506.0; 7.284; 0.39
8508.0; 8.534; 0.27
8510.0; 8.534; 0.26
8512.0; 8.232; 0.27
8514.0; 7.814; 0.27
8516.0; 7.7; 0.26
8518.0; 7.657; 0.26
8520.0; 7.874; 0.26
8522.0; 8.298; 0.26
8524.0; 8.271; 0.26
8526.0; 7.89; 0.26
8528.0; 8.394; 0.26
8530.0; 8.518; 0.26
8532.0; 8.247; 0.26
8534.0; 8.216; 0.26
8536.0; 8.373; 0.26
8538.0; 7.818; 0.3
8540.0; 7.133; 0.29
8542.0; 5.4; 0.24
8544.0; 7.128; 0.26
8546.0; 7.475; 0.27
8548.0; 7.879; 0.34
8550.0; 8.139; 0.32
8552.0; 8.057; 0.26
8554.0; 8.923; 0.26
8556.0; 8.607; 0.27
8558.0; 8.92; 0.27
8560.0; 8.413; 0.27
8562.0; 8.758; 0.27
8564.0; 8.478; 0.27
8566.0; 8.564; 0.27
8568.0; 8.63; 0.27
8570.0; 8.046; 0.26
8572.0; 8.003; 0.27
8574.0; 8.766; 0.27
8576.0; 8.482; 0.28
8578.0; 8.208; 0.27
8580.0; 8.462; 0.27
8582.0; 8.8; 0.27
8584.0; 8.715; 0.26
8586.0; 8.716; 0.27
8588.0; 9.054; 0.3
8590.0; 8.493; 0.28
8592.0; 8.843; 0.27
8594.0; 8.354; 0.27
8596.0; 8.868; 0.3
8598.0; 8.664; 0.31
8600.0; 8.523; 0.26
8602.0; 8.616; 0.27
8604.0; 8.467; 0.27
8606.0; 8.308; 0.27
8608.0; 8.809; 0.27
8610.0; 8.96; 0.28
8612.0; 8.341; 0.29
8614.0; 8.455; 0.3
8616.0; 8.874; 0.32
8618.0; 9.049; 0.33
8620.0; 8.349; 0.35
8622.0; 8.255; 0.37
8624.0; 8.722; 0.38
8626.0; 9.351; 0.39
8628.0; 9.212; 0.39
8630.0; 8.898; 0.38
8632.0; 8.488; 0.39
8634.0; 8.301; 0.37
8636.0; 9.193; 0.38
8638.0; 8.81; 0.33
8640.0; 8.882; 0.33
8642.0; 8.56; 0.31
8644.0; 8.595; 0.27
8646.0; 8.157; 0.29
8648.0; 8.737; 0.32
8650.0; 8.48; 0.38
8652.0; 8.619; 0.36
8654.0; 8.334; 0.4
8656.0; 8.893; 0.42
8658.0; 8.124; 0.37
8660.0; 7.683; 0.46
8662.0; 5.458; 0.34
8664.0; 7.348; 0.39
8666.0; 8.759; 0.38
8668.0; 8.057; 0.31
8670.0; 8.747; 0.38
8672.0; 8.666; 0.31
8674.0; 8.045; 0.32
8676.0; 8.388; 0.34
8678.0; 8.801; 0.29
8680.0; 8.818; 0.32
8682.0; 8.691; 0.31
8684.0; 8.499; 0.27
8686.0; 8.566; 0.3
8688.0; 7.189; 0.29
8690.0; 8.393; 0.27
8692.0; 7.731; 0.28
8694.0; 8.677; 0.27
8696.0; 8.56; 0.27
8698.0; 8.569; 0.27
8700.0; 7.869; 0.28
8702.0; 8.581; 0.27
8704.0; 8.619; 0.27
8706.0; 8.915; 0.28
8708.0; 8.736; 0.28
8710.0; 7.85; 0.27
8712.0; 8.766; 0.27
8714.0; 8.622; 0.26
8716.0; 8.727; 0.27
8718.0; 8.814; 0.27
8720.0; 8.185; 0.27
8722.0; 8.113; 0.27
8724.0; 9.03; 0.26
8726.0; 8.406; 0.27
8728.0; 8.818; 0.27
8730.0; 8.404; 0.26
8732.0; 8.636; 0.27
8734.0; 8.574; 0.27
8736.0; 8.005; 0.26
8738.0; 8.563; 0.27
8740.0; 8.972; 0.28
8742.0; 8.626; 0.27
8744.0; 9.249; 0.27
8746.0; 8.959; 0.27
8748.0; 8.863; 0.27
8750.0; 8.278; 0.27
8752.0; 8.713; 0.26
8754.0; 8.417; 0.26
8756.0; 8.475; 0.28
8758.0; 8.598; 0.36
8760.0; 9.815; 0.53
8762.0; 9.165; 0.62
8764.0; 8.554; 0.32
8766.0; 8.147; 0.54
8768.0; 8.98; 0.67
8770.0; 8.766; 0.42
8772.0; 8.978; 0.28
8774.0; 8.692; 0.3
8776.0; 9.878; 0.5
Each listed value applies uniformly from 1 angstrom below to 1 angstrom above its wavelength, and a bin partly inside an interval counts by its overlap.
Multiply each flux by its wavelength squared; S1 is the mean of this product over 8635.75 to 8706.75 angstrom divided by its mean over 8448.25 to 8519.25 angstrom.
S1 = 1.07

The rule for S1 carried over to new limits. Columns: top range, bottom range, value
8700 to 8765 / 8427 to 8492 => 1.12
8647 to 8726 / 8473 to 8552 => 1.09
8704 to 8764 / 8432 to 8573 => 1.12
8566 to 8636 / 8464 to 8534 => 1.09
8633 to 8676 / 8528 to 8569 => 1.05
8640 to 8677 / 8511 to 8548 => 1.09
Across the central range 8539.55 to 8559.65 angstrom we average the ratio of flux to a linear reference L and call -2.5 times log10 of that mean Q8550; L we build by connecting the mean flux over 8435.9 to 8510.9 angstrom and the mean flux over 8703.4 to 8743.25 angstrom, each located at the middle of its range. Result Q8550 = 0.07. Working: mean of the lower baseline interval 8.21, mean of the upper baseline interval 8.57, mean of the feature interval 7.8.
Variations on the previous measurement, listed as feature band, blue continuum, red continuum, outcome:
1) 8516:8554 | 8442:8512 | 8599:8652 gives 0.072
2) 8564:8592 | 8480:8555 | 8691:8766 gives -0.050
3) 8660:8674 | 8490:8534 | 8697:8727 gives 0.077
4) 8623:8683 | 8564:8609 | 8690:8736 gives 0.008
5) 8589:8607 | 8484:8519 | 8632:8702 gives -0.047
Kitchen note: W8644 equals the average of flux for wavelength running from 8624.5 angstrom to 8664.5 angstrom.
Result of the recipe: 8.42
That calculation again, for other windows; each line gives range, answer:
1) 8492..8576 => 8.07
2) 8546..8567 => 8.43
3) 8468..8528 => 8.11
